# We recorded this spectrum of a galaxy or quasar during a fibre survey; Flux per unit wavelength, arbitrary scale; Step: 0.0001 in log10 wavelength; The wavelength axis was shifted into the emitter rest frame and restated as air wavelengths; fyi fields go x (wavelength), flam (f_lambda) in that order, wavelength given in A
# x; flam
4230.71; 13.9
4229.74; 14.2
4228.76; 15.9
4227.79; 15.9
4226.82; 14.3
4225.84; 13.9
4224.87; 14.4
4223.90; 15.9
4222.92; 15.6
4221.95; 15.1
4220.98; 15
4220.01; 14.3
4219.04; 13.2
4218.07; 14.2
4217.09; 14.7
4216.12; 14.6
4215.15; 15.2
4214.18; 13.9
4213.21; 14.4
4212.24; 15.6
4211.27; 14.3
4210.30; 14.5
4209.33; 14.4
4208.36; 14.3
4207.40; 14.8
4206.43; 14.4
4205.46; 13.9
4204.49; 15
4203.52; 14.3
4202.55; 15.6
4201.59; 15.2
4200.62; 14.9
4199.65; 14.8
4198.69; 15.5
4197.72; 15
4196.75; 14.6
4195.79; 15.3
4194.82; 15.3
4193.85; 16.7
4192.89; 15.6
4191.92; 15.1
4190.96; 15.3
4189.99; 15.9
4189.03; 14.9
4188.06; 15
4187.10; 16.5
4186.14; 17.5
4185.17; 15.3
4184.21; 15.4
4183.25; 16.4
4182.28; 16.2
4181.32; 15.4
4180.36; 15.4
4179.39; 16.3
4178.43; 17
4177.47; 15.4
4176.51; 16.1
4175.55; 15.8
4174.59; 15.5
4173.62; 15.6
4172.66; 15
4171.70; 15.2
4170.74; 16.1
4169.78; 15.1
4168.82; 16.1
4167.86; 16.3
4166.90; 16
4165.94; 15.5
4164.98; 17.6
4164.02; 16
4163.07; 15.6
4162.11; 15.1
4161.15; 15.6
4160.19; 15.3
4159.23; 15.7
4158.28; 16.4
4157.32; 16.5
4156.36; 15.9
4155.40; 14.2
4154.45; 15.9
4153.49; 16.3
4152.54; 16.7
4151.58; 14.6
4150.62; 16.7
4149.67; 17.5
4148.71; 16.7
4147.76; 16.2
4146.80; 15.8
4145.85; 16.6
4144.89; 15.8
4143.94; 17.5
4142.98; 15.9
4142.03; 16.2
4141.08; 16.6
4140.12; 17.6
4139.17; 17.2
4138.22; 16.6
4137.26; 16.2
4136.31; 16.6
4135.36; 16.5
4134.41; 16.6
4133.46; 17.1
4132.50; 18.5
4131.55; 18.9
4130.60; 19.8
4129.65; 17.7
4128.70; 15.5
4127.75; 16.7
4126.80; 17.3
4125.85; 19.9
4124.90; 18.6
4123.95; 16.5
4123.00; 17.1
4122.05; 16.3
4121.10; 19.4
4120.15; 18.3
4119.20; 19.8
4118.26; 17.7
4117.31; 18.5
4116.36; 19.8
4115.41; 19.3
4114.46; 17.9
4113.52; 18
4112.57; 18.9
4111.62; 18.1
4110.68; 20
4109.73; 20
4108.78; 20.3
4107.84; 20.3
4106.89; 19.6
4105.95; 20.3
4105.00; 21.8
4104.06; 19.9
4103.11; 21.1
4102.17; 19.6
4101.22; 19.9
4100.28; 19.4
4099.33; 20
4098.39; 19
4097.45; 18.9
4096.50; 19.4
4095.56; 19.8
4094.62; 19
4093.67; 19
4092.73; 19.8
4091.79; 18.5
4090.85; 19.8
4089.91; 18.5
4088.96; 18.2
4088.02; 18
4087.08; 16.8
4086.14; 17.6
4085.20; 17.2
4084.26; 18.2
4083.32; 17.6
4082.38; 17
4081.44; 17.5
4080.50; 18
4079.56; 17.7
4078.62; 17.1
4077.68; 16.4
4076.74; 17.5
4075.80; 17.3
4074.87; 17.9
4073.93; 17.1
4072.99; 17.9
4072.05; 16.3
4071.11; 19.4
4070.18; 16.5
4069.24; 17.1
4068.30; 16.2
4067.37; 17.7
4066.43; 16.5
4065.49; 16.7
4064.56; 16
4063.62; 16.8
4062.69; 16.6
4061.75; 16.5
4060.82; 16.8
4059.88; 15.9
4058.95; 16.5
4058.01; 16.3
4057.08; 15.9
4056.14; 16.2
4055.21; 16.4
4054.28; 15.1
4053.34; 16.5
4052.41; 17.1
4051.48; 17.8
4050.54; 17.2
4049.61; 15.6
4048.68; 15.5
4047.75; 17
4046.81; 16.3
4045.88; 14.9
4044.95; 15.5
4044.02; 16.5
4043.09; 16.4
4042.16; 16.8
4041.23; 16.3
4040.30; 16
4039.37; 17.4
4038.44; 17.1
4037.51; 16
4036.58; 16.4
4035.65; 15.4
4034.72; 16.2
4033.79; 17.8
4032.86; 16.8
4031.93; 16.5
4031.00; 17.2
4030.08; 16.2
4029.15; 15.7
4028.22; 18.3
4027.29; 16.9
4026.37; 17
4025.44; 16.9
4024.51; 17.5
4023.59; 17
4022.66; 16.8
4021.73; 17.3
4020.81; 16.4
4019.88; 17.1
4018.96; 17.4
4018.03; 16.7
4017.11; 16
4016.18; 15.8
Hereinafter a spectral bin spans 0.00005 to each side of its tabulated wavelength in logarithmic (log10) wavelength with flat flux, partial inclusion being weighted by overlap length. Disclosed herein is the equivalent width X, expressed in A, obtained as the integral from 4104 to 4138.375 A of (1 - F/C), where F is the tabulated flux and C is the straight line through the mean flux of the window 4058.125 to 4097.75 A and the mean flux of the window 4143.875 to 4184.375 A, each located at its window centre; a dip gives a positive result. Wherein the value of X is -3.3 A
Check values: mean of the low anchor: 17.6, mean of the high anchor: 15.9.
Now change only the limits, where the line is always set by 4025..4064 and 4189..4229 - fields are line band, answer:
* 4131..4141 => -1.01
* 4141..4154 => -0.73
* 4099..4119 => -4.64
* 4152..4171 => -0.67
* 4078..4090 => -1.12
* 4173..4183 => -0.45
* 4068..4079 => -0.71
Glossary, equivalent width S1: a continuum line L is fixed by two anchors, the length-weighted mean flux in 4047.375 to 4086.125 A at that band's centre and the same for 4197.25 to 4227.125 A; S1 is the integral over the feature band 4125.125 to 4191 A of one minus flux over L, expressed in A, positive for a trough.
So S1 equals -3.3 A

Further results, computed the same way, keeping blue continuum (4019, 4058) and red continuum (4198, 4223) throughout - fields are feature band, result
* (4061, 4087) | -1.63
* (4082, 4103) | -3.65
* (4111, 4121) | -1.89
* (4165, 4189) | -1.30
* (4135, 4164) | -1.61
